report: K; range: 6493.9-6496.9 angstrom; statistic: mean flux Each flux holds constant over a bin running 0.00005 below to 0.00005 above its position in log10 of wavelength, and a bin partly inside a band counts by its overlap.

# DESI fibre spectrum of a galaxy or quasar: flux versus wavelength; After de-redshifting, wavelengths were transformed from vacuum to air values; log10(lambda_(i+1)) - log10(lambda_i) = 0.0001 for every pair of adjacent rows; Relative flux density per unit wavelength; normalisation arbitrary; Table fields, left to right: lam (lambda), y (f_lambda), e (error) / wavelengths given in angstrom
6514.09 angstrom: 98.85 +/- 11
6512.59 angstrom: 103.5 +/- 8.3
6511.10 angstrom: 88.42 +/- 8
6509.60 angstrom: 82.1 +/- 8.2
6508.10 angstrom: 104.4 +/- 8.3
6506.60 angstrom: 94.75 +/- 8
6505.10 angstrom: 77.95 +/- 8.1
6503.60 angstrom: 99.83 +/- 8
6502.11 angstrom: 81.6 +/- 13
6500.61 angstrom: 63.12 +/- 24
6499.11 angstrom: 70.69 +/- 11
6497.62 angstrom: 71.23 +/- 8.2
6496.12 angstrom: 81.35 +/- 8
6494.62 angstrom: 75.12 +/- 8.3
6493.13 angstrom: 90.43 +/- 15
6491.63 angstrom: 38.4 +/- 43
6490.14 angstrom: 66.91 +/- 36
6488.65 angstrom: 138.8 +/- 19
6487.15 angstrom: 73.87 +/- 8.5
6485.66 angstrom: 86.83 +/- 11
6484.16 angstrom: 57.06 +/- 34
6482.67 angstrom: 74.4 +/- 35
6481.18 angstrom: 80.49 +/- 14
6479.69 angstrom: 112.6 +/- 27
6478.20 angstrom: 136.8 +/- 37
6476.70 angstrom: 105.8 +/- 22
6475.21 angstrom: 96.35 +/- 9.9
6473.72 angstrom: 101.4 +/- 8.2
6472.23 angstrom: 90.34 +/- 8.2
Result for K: 78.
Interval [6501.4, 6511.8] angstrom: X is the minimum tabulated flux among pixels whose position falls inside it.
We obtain 77.95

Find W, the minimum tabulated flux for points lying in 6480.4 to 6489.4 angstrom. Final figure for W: 57.06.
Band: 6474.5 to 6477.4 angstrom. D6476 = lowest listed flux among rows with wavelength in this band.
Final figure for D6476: 96.35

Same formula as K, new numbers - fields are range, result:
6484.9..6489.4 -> 99.6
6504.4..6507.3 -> 86.3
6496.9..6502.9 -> 72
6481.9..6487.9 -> 73.1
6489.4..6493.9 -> 65.4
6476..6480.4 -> 118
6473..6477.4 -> 101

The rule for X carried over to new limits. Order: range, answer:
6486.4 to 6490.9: 66.91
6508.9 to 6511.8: 82.1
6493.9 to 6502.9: 63.12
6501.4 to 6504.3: 81.6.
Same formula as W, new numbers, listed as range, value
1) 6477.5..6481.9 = 80.49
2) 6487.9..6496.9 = 38.4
